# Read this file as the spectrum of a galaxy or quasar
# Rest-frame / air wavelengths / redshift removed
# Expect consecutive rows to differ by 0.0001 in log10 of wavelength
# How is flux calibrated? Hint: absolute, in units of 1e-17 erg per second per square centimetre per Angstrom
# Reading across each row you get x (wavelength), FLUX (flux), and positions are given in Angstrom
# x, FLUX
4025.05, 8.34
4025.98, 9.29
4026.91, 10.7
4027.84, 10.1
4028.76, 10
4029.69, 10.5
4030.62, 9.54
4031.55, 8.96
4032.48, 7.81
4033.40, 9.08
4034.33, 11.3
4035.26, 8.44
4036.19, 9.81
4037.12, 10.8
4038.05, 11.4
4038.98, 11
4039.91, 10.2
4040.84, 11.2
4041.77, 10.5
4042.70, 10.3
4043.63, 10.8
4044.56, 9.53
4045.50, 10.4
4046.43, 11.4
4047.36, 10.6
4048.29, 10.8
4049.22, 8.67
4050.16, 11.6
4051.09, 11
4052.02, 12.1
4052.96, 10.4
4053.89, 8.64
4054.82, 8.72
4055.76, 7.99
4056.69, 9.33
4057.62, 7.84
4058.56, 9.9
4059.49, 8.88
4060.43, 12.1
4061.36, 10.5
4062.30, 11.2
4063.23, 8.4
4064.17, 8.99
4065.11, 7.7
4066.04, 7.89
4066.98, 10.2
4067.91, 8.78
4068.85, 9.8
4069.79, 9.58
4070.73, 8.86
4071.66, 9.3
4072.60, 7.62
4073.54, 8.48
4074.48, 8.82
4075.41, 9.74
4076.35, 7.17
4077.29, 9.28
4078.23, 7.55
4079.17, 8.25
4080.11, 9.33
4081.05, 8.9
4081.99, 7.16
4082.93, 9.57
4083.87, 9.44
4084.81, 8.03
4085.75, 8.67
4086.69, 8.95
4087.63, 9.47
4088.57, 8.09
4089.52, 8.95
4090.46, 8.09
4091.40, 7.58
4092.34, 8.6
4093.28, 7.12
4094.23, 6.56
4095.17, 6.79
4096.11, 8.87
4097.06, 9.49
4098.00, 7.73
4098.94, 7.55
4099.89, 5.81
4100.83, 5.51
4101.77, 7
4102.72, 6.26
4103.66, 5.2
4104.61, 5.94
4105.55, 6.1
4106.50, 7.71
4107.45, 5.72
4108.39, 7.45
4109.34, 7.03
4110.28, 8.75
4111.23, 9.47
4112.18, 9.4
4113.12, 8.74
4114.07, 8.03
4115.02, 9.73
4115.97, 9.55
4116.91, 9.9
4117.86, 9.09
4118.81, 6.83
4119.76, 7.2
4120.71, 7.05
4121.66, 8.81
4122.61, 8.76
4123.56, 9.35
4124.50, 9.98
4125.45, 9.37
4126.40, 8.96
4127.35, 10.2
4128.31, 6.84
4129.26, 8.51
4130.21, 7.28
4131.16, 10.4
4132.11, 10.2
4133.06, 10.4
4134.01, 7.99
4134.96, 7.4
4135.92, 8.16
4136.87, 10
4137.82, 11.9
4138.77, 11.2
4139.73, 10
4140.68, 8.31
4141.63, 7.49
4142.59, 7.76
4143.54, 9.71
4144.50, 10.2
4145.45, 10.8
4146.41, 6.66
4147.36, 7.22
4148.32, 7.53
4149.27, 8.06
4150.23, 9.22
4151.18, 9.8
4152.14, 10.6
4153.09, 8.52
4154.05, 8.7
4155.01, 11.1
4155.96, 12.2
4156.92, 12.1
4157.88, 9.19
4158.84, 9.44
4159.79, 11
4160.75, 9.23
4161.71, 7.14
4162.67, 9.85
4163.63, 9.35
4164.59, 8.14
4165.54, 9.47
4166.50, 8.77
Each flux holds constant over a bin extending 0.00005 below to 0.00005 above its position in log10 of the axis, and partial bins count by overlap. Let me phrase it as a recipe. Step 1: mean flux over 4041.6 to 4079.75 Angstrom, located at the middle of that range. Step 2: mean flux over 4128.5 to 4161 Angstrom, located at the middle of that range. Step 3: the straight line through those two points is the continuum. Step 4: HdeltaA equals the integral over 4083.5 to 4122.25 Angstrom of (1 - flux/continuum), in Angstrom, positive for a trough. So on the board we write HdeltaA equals 6.4 Angstrom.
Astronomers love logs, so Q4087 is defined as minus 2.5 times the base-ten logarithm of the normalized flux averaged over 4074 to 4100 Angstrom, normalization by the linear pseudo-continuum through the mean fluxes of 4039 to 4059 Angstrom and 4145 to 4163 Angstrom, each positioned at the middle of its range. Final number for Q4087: 0.19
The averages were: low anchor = 10.1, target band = 8.3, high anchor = 9.38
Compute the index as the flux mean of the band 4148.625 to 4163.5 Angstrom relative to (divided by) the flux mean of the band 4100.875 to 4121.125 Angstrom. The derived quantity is 1.26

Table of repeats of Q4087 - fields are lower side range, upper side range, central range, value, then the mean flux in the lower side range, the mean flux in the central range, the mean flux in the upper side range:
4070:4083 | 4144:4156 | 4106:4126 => 0.05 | 8.56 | 8.47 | 9.17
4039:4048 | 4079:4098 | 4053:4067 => 0.06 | 10.6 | 9.23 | 8.38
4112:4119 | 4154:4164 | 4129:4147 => 0.04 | 8.98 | 9.17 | 9.99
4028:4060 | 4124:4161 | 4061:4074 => 0.09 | 9.99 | 9.08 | 9.33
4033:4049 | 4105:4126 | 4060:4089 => 0.06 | 10.4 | 8.96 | 8.36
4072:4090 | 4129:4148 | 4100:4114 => 0.23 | 8.61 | 7.16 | 9.07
